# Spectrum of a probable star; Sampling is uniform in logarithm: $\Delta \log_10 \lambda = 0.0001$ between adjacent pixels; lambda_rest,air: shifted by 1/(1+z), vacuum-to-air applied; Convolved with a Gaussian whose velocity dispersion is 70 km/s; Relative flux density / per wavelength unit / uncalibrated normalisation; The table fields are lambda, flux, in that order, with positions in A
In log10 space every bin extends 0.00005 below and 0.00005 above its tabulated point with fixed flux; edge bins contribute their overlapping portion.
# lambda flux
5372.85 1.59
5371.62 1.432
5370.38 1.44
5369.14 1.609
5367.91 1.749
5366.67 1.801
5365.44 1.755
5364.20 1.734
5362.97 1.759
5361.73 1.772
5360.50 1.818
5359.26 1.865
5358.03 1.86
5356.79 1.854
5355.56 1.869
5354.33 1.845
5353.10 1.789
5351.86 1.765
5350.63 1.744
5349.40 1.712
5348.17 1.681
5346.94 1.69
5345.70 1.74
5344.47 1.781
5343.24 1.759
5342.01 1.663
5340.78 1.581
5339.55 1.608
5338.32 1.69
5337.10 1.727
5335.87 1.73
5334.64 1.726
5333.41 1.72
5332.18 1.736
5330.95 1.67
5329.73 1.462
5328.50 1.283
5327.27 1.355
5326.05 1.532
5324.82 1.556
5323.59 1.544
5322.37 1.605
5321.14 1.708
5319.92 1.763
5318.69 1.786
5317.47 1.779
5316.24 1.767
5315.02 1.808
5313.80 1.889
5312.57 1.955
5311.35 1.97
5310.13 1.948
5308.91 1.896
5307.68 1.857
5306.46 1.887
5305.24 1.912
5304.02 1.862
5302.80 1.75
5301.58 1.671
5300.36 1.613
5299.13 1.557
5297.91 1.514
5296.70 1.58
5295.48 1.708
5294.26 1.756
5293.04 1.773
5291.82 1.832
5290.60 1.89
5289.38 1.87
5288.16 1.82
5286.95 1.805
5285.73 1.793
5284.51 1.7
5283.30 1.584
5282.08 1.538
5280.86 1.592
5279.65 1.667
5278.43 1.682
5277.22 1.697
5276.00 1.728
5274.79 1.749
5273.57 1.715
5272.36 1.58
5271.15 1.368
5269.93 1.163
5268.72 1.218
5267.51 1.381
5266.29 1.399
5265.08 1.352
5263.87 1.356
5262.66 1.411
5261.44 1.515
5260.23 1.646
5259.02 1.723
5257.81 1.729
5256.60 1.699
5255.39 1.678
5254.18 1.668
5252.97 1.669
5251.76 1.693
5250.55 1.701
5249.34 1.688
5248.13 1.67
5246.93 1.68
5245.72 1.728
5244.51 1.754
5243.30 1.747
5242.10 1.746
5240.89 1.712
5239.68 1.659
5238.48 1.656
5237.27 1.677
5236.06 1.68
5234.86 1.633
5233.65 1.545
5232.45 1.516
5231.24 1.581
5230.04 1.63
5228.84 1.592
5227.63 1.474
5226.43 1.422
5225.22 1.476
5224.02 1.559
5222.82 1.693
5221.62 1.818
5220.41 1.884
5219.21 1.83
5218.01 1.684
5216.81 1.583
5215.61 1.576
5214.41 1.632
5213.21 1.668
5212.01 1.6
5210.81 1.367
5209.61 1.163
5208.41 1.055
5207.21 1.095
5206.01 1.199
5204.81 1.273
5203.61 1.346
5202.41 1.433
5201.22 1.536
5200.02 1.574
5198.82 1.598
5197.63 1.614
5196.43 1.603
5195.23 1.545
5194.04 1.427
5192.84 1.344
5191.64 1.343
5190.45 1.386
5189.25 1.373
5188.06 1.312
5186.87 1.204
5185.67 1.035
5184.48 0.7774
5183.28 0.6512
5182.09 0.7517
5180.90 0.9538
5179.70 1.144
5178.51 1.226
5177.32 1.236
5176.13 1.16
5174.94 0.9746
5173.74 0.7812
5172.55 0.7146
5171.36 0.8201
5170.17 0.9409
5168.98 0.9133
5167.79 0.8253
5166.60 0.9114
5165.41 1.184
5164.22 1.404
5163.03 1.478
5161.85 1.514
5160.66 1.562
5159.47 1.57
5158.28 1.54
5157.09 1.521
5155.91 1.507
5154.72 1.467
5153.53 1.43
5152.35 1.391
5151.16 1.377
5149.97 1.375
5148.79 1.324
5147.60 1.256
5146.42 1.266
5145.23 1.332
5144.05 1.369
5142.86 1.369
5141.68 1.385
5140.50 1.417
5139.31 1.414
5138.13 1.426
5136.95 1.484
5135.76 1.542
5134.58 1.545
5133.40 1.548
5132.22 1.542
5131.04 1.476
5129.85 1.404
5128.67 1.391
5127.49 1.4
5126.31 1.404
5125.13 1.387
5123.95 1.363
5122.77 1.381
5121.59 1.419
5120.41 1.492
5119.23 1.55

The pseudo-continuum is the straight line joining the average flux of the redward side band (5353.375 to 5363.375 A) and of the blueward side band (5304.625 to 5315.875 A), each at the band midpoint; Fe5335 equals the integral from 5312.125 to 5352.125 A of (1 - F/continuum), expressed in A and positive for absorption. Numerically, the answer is 4.03 A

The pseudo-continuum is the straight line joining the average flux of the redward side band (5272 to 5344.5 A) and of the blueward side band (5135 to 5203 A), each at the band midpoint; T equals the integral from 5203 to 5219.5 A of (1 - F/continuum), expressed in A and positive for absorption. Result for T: -0.1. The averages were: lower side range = 1.28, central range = 1.43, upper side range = 1.71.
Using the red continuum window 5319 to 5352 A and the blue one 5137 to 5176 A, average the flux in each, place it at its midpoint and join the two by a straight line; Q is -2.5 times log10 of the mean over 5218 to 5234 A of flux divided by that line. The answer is -0.14 mag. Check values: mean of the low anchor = 1.28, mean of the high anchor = 1.65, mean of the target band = 1.62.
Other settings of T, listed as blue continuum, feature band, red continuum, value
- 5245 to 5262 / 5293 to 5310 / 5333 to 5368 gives -0.3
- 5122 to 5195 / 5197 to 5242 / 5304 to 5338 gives -3.0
